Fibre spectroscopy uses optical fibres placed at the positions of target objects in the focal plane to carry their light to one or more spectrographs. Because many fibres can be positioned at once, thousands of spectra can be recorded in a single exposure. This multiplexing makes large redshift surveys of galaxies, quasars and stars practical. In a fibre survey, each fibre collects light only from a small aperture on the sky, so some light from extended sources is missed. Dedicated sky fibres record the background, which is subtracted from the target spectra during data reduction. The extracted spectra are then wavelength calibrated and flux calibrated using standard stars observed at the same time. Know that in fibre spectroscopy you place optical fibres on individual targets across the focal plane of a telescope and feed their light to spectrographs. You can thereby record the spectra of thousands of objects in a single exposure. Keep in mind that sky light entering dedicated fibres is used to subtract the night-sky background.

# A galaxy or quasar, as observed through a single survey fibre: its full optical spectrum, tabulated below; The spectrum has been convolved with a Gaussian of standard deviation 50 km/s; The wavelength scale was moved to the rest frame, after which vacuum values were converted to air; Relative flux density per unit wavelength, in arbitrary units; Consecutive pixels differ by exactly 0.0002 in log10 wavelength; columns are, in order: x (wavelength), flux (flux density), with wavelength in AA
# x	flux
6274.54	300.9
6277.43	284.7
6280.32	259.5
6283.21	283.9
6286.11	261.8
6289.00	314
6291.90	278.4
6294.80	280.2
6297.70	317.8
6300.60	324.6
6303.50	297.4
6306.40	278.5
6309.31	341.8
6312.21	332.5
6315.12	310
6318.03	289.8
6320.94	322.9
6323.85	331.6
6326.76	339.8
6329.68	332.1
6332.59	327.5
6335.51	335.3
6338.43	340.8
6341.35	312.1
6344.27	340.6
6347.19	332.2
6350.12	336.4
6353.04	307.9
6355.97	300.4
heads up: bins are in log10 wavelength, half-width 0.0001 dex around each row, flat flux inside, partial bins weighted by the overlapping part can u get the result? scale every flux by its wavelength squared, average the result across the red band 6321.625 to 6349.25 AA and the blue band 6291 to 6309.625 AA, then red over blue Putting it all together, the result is 1.1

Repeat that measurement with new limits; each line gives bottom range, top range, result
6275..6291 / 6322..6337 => 1.20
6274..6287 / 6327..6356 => 1.21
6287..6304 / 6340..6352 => 1.11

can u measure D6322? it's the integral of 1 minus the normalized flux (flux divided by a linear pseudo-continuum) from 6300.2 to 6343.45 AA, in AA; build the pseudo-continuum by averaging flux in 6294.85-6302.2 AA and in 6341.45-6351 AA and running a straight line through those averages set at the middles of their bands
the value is 0.2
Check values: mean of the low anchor 313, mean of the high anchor 333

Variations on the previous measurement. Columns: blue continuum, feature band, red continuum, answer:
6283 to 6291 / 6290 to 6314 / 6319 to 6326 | -0.26 AA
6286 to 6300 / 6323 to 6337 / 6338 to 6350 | -0.53 AA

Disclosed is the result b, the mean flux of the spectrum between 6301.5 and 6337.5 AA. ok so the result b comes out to 320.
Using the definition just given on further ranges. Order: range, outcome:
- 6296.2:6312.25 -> 314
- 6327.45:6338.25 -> 333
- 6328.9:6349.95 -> 332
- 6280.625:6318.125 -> 300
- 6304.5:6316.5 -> 315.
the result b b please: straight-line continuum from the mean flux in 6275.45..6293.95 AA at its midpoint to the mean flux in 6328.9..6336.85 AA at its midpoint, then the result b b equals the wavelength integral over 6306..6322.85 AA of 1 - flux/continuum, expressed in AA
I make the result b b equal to -0.2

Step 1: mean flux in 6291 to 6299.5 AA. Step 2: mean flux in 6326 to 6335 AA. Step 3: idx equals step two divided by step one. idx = 1.1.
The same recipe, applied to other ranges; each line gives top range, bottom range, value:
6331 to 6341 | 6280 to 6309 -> 1.13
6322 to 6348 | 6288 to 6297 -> 1.14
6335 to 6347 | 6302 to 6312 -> 1.07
